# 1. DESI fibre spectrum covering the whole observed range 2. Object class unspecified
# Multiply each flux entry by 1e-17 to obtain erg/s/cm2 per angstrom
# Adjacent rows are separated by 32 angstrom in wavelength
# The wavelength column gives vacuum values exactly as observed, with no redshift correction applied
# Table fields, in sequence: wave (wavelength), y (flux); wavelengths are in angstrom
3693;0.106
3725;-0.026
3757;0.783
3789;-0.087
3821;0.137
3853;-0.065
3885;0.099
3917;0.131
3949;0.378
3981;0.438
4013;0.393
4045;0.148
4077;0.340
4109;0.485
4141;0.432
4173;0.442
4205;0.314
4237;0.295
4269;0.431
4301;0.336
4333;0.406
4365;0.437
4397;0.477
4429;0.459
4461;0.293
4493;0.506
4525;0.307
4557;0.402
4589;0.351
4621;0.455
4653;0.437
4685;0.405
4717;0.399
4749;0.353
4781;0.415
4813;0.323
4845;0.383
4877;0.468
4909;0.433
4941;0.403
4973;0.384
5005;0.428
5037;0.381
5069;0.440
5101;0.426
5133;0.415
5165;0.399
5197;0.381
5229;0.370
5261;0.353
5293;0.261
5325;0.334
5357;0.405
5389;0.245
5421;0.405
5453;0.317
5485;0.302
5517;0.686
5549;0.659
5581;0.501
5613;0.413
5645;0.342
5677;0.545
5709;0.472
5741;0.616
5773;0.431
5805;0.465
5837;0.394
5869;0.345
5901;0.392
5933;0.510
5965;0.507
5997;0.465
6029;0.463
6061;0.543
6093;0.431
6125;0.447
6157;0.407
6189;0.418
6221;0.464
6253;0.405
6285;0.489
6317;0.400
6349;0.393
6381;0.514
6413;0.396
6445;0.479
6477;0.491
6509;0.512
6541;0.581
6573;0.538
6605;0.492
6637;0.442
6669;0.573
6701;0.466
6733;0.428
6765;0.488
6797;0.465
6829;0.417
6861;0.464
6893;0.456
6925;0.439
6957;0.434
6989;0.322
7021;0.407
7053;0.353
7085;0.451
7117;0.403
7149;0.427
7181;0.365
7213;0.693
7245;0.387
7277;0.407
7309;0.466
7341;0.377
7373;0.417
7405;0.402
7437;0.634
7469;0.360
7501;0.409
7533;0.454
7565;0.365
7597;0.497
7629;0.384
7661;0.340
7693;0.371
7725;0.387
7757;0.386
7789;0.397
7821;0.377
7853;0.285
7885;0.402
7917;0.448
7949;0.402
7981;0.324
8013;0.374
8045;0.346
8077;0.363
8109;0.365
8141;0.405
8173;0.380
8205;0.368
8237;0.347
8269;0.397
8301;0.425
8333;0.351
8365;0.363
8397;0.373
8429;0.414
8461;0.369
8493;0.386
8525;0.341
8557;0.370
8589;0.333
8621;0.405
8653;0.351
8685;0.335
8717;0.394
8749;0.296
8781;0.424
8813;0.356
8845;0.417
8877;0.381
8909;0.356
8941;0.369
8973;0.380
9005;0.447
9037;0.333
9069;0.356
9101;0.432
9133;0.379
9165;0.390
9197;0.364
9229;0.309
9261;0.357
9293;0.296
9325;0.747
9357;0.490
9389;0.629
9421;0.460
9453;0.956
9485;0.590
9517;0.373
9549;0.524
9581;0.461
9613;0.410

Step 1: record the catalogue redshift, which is 0.484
